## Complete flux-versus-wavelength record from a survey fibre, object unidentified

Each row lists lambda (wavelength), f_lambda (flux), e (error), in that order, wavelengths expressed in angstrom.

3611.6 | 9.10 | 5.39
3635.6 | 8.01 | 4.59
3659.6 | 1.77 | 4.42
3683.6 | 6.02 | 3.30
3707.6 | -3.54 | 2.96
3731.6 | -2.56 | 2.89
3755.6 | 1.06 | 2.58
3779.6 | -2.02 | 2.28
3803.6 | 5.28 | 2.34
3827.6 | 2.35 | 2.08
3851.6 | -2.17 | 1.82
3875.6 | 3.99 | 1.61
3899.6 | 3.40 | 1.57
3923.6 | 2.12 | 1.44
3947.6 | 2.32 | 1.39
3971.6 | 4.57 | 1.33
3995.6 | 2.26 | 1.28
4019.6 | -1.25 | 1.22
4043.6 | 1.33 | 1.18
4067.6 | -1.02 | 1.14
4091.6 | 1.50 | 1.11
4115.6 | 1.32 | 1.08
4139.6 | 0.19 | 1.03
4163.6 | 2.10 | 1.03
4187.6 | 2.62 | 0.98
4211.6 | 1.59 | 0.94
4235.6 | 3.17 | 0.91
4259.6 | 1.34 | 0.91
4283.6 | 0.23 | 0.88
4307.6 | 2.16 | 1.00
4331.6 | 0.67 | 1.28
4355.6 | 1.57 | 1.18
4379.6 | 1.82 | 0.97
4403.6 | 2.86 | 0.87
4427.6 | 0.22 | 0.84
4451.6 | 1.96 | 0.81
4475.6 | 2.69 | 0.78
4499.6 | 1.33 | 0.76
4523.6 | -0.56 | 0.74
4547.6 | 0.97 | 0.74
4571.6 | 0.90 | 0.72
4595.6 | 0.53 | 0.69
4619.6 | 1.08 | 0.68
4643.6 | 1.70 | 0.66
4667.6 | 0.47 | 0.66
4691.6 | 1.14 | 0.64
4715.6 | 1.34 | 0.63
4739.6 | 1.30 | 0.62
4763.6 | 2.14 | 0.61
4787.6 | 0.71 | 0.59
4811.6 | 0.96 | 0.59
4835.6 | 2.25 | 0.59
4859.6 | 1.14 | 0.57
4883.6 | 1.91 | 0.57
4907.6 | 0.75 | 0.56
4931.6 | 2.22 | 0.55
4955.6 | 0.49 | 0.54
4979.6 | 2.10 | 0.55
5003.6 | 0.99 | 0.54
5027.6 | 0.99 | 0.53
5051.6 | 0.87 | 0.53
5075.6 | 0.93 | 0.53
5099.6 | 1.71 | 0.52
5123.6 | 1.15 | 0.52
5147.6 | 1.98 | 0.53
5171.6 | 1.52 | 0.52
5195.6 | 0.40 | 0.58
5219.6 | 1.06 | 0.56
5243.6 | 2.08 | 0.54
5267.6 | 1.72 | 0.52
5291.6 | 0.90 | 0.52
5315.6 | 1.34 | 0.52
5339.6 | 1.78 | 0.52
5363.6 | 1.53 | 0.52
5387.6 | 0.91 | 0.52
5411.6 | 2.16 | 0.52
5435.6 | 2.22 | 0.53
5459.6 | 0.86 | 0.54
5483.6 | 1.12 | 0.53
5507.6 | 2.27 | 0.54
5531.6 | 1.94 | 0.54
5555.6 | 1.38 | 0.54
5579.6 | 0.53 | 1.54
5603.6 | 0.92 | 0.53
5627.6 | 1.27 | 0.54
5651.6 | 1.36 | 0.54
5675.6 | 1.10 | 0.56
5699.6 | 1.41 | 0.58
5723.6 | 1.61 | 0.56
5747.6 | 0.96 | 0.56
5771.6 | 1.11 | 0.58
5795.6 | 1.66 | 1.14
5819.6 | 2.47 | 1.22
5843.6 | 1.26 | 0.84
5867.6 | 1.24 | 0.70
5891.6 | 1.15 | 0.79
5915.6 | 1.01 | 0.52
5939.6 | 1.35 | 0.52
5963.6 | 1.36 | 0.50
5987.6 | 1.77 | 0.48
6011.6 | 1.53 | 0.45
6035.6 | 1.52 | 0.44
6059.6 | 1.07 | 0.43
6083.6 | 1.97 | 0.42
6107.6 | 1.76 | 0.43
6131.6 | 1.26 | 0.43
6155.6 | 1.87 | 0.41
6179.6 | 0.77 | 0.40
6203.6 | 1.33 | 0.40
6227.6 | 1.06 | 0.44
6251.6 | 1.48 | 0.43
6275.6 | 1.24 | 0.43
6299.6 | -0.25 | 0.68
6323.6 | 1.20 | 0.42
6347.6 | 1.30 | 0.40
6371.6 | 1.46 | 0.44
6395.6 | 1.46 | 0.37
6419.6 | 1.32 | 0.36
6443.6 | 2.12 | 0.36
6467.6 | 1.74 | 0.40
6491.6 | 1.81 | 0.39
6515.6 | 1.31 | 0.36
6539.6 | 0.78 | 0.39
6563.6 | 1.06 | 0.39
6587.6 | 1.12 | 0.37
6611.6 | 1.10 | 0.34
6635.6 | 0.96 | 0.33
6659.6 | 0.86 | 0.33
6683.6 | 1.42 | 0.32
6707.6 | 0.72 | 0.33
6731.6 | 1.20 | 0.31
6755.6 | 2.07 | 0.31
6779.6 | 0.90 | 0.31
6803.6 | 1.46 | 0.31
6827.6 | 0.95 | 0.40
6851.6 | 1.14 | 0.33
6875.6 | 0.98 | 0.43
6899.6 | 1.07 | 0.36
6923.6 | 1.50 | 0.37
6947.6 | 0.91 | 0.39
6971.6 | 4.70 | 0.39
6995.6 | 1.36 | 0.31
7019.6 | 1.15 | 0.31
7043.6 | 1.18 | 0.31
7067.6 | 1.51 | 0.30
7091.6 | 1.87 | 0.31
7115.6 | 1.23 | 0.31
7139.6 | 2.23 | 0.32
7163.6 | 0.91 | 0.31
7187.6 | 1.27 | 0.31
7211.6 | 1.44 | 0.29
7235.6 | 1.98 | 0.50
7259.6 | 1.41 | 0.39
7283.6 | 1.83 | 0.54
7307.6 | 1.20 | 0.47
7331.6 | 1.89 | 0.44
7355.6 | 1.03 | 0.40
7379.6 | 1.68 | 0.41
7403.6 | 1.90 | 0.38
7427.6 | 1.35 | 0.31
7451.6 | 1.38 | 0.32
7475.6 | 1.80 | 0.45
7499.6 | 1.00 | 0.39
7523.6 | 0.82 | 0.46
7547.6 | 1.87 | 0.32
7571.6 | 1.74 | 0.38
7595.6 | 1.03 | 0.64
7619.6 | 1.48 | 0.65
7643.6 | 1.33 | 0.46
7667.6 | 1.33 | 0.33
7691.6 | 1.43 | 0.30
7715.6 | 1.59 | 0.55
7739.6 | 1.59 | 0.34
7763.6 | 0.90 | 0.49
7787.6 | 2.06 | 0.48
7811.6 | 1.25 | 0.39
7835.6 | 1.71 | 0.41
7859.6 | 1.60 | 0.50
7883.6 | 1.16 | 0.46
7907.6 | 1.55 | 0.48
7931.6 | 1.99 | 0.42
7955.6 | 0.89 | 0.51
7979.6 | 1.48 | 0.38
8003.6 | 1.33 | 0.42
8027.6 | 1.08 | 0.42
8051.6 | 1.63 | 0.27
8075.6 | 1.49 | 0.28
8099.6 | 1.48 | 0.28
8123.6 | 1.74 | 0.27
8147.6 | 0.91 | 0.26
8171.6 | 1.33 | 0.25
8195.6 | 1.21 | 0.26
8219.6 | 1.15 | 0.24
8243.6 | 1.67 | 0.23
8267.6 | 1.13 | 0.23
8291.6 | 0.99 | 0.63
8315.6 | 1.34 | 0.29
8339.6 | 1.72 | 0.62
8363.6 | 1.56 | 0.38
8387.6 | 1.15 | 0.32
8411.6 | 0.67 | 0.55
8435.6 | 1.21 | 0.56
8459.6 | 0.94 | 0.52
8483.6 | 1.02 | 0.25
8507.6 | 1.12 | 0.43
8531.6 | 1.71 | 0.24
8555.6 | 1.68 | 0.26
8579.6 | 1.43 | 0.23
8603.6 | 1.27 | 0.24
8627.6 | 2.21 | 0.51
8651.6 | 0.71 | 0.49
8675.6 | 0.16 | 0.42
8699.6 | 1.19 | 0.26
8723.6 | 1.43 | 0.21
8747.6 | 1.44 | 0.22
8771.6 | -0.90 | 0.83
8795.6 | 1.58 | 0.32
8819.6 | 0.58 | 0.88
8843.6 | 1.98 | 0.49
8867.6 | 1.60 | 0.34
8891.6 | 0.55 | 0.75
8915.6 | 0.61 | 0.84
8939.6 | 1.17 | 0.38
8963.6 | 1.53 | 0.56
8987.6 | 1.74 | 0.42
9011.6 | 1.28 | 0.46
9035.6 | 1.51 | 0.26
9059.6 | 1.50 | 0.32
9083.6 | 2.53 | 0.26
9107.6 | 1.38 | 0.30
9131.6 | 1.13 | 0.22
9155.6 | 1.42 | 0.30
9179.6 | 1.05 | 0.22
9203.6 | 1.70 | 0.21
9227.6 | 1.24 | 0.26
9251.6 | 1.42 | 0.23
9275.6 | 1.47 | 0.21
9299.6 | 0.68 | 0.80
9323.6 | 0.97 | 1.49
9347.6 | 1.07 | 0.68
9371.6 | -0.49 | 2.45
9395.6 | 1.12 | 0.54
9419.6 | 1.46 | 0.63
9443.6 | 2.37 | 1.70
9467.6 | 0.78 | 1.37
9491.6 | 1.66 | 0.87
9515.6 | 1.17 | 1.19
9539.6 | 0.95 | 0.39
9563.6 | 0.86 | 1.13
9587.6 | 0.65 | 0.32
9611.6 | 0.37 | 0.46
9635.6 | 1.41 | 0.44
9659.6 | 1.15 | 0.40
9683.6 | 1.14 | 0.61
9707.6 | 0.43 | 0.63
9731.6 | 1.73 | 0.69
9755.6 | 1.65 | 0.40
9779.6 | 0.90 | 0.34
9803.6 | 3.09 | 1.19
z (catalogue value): 0.870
